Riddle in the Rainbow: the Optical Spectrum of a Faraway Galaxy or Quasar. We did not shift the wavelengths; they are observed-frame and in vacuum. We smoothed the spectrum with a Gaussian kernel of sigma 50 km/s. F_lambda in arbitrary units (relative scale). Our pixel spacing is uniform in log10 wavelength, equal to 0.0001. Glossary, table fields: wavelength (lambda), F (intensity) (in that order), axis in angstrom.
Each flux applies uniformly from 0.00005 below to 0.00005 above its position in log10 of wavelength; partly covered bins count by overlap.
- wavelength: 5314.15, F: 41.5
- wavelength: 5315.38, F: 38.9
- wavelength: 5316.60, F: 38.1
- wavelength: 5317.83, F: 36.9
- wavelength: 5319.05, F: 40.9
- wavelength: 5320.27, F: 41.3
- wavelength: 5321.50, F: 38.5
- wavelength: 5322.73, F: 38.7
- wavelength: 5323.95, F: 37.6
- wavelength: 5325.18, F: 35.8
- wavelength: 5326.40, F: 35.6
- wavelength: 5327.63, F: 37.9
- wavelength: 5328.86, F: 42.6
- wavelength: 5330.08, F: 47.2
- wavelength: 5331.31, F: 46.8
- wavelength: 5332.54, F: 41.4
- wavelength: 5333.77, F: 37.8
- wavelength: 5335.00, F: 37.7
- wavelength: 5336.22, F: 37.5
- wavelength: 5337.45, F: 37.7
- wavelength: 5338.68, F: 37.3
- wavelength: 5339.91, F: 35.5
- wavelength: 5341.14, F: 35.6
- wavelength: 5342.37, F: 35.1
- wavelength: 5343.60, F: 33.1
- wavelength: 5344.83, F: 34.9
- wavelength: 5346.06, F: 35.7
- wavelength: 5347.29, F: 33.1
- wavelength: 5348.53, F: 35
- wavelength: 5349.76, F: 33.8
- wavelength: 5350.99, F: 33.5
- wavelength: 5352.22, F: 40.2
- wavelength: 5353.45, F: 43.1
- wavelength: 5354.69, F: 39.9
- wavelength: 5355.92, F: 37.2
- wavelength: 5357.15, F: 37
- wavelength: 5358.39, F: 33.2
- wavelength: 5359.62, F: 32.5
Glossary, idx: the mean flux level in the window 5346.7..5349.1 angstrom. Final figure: 33.9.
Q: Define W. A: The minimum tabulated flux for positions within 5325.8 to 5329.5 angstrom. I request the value 35.6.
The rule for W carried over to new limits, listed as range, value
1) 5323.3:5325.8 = 35.8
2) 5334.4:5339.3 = 37.3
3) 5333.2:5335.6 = 37.7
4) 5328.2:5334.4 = 37.8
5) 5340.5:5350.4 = 33.1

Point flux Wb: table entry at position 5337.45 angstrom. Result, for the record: 37.7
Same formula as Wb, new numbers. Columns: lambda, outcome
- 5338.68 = 37.3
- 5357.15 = 37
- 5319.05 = 40.9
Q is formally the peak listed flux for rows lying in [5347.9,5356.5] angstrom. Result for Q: 43.1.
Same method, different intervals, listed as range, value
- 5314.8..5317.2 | 38.9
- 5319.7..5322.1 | 41.3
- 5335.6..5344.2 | 37.7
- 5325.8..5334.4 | 47.2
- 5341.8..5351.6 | 35.7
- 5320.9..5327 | 38.7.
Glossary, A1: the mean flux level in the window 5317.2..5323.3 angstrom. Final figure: 39.2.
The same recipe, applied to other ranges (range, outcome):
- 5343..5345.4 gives 34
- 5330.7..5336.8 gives 40.3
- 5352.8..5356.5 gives 40.1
